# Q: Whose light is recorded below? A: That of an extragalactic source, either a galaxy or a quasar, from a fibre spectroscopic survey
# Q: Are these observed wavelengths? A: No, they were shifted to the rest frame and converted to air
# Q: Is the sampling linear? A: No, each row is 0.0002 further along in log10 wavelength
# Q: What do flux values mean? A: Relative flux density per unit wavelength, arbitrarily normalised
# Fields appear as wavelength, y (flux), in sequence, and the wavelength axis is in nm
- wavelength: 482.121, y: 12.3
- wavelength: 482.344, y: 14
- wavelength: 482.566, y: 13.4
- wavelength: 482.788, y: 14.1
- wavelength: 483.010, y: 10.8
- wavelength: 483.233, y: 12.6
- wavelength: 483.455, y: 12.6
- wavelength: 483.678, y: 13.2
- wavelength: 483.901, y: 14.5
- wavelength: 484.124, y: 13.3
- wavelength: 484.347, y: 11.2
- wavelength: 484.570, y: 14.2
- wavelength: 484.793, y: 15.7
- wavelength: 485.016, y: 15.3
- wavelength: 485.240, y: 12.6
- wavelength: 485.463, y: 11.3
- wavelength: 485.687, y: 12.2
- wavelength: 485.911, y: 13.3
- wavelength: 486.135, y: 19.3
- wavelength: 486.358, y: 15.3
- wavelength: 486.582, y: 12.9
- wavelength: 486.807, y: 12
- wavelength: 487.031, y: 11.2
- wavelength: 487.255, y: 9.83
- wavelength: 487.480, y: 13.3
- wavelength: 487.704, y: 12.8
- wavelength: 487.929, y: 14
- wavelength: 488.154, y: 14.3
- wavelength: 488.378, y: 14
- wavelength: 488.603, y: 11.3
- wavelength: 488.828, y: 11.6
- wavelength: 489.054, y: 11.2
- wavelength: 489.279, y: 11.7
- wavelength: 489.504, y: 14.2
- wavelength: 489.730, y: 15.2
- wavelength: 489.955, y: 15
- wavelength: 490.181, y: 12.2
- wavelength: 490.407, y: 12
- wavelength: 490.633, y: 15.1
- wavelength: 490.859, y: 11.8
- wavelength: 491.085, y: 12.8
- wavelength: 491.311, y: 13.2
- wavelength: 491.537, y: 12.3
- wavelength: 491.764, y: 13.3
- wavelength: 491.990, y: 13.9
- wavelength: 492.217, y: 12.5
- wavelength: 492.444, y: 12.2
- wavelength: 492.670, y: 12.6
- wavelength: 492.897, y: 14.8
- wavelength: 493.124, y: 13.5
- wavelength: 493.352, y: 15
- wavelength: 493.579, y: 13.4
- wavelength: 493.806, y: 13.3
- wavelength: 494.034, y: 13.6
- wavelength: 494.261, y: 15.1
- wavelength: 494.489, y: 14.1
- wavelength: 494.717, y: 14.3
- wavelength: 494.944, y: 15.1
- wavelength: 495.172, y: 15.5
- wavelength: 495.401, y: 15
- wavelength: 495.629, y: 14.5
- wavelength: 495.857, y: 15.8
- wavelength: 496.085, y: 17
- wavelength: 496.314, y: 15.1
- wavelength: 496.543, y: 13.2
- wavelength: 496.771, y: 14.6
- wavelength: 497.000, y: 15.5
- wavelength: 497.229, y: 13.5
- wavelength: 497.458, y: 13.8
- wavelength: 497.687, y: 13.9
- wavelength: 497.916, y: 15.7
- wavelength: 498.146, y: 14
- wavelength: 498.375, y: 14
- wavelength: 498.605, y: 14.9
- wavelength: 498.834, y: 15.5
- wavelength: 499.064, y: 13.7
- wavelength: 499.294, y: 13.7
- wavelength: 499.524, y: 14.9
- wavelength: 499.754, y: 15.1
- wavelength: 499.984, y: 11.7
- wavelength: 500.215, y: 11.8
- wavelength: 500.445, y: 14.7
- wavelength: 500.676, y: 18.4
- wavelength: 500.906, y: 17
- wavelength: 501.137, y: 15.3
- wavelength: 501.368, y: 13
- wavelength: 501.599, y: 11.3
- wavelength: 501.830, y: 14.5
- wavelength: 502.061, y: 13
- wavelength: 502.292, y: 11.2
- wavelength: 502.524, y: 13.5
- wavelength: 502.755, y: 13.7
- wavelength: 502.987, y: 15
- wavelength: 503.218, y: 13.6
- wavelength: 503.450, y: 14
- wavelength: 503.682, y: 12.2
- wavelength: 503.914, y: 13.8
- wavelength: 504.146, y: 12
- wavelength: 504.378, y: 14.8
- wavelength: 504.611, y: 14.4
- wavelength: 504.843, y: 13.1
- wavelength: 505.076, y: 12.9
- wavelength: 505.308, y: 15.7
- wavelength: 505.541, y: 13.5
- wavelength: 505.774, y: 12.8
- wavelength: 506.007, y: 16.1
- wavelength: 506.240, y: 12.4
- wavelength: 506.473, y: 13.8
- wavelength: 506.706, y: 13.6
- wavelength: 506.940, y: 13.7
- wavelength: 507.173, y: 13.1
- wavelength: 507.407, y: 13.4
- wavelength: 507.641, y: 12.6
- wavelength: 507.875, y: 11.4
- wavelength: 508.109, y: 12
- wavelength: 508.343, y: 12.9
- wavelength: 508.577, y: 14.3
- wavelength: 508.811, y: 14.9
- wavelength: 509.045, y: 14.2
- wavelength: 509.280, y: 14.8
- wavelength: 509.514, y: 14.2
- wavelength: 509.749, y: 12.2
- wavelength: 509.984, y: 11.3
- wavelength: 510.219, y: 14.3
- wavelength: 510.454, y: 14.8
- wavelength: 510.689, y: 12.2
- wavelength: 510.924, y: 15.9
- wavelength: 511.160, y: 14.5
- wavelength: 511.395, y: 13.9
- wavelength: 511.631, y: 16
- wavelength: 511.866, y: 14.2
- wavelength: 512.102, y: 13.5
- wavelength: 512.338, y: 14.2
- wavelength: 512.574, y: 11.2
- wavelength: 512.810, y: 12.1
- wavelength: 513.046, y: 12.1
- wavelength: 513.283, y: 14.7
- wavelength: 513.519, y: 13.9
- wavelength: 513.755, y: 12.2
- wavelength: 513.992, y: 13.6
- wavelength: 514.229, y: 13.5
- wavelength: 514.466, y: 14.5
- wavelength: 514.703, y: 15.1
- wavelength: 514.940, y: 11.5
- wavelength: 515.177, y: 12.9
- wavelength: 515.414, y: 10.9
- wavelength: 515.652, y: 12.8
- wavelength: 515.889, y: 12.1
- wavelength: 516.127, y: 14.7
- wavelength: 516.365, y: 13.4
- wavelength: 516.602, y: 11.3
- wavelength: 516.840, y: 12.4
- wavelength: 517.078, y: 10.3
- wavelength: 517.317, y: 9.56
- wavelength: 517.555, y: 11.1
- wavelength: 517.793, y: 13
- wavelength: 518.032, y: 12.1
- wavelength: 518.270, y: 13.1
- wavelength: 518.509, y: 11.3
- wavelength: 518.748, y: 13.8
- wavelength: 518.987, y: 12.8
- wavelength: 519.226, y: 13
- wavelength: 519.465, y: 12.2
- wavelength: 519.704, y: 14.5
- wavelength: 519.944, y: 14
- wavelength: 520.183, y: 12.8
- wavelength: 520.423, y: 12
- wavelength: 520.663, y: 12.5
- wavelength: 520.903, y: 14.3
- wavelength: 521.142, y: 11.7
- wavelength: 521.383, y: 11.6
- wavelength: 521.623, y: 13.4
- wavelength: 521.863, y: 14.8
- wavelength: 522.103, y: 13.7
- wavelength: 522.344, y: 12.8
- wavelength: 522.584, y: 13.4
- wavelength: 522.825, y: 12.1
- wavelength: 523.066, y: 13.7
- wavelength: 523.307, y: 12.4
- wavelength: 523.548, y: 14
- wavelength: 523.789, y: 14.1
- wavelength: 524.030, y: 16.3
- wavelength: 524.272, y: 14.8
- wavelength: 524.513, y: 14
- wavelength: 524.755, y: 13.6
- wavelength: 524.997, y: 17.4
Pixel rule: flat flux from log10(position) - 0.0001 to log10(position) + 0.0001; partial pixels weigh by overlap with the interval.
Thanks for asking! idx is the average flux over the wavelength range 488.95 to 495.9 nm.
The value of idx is 13.7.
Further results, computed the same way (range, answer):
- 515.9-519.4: 12.3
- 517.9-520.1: 13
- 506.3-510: 13.3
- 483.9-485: 13.8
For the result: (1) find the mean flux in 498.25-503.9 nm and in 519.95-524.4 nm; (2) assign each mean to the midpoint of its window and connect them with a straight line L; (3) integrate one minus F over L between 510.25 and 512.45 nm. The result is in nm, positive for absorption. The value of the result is -0.11 nm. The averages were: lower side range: 14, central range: 14.4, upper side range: 13.4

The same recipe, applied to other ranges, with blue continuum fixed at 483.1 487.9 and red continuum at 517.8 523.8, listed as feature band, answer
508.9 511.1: -0.12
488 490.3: 0.03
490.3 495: -0.10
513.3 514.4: -0.03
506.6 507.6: -0.02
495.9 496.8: -0.13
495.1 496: -0.14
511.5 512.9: -0.05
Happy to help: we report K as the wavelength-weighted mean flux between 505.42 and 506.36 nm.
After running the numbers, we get 13.7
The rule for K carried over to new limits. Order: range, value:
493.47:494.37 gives 13.9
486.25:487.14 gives 12.8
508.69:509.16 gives 14.6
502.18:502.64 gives 12.4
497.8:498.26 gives 14.8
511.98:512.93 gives 12.8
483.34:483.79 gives 12.9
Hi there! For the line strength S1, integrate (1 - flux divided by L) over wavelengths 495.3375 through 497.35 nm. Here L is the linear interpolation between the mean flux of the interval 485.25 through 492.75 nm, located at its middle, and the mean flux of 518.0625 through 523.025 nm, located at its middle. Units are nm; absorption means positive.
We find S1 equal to -0.29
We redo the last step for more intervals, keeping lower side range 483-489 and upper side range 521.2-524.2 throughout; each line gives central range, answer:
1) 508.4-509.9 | -0.07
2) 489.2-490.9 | -0.04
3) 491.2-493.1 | 0.01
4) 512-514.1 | 0.06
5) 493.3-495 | -0.12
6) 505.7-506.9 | -0.04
